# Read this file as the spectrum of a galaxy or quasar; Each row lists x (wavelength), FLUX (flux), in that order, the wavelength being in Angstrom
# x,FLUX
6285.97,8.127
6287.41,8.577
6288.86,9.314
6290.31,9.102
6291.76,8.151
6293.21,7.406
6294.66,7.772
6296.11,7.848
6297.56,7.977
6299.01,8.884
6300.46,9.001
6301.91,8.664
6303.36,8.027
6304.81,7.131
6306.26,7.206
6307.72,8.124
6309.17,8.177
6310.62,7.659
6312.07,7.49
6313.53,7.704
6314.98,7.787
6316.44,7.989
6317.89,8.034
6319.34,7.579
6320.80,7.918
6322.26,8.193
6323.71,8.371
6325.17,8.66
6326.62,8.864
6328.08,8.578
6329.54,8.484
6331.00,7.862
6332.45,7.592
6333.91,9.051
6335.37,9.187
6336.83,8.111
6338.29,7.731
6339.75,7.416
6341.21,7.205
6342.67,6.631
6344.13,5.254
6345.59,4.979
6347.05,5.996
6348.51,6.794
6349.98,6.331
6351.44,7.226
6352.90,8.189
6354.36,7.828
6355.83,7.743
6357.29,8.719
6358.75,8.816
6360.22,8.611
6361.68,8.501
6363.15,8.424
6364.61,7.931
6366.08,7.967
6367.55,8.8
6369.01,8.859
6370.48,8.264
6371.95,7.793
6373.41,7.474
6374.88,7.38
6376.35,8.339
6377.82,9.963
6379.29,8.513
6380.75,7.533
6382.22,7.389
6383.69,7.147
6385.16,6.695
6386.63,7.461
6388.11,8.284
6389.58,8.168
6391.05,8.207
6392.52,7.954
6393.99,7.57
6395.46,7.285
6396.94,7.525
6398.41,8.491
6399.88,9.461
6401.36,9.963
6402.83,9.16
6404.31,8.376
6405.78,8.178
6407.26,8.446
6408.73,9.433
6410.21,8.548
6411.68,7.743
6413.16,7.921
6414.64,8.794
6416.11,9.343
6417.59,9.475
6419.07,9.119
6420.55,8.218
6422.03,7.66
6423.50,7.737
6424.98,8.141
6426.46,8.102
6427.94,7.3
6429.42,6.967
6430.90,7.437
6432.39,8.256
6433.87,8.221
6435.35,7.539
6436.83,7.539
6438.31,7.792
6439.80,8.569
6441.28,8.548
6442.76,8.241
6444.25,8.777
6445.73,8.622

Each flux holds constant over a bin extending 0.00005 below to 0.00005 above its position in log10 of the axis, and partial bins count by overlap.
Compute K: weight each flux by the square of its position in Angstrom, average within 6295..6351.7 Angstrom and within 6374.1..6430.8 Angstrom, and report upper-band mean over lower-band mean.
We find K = 1.1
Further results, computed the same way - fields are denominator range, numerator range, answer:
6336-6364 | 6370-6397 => 1.07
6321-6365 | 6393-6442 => 1.09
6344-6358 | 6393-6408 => 1.23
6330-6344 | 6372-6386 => 1.02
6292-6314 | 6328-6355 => 0.94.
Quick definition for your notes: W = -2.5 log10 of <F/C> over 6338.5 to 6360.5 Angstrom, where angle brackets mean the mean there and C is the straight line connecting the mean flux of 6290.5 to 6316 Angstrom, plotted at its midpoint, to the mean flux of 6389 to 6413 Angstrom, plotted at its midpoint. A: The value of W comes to 0.14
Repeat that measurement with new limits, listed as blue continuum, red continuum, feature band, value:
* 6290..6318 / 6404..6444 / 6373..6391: 0.03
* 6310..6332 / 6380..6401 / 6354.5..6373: -0.05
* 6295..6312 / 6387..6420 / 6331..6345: 0.09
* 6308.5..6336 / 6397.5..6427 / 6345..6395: 0.08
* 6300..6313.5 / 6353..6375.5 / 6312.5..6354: 0.06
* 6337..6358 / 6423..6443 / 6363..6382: -0.13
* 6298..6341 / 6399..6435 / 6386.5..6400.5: 0.04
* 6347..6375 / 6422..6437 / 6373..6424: -0.06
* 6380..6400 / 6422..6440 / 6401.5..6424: -0.11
